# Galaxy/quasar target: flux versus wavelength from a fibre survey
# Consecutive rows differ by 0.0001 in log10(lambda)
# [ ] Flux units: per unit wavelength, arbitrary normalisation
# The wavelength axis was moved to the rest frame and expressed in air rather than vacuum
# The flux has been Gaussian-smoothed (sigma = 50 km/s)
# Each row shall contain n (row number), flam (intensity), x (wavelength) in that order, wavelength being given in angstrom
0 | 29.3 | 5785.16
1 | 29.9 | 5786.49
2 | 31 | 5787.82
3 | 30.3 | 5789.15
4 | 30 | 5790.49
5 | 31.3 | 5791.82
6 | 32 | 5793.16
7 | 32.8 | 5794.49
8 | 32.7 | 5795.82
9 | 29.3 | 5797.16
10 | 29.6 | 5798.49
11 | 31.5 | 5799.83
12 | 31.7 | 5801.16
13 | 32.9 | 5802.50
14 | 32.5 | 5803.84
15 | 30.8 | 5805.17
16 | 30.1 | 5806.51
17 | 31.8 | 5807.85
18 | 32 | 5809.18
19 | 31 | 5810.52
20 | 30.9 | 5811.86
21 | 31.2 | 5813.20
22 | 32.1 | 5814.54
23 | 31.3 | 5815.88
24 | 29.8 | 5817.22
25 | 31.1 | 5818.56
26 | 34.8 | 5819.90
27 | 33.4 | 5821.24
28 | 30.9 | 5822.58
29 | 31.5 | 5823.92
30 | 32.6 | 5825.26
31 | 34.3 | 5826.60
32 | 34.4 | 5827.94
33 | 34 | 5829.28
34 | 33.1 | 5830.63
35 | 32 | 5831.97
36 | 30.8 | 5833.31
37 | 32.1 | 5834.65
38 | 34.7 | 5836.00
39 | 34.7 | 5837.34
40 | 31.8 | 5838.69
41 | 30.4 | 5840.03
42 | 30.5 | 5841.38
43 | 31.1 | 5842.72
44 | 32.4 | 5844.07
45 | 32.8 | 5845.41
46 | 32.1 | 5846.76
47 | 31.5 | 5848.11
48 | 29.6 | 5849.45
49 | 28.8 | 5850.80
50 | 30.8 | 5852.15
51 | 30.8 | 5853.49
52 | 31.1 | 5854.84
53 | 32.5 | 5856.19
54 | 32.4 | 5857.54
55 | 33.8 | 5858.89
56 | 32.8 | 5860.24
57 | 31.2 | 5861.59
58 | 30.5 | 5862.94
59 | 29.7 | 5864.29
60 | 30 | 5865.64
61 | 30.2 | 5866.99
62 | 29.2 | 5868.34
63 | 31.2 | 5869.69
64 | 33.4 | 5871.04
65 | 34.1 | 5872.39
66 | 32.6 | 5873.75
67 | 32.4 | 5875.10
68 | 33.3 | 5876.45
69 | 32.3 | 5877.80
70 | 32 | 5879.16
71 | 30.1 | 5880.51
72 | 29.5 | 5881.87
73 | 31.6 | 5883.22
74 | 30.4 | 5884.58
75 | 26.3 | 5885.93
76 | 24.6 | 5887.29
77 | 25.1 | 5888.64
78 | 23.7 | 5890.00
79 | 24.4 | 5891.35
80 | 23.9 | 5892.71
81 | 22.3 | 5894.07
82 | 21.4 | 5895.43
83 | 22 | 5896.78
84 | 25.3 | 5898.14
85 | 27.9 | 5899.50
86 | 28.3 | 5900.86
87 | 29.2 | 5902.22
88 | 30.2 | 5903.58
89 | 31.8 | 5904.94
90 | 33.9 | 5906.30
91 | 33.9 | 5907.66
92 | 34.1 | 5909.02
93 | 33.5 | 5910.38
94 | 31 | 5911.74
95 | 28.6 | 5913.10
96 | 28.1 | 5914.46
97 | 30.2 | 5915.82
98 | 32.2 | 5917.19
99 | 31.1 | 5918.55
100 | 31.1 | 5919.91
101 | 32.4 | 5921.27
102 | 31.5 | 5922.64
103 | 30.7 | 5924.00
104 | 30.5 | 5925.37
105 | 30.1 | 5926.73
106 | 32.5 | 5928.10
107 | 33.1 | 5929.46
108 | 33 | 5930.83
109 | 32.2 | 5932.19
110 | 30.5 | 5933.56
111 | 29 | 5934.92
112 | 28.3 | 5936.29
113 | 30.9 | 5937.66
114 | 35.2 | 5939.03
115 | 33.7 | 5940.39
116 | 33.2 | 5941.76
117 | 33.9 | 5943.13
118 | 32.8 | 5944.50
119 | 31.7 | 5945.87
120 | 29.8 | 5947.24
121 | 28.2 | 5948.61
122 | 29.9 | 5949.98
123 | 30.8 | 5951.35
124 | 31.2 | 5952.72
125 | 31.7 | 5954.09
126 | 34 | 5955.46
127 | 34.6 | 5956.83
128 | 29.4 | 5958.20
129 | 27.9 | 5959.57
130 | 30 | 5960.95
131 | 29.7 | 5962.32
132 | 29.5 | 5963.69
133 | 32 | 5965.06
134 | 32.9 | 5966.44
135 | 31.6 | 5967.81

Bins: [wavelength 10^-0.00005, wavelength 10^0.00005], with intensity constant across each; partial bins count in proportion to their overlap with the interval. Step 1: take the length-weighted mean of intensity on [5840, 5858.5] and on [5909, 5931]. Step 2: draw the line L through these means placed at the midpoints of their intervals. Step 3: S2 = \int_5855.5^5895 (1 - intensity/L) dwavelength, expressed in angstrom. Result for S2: 1.9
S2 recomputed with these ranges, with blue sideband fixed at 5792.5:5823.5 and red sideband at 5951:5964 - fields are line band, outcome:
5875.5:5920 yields 3.29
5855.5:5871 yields 0.01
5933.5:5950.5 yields -0.20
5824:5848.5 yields -0.82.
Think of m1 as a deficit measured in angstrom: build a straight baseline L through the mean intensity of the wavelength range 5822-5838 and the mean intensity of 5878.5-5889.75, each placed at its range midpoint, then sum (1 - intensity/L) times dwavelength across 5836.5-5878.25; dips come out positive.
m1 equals -1.3 angstrom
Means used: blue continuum 32.9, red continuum 28.5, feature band 31.6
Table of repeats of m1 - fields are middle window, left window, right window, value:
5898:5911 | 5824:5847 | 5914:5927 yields 0.1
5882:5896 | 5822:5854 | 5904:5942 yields 2.7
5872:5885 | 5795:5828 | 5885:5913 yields -1.4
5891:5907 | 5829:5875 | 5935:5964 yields 2.4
